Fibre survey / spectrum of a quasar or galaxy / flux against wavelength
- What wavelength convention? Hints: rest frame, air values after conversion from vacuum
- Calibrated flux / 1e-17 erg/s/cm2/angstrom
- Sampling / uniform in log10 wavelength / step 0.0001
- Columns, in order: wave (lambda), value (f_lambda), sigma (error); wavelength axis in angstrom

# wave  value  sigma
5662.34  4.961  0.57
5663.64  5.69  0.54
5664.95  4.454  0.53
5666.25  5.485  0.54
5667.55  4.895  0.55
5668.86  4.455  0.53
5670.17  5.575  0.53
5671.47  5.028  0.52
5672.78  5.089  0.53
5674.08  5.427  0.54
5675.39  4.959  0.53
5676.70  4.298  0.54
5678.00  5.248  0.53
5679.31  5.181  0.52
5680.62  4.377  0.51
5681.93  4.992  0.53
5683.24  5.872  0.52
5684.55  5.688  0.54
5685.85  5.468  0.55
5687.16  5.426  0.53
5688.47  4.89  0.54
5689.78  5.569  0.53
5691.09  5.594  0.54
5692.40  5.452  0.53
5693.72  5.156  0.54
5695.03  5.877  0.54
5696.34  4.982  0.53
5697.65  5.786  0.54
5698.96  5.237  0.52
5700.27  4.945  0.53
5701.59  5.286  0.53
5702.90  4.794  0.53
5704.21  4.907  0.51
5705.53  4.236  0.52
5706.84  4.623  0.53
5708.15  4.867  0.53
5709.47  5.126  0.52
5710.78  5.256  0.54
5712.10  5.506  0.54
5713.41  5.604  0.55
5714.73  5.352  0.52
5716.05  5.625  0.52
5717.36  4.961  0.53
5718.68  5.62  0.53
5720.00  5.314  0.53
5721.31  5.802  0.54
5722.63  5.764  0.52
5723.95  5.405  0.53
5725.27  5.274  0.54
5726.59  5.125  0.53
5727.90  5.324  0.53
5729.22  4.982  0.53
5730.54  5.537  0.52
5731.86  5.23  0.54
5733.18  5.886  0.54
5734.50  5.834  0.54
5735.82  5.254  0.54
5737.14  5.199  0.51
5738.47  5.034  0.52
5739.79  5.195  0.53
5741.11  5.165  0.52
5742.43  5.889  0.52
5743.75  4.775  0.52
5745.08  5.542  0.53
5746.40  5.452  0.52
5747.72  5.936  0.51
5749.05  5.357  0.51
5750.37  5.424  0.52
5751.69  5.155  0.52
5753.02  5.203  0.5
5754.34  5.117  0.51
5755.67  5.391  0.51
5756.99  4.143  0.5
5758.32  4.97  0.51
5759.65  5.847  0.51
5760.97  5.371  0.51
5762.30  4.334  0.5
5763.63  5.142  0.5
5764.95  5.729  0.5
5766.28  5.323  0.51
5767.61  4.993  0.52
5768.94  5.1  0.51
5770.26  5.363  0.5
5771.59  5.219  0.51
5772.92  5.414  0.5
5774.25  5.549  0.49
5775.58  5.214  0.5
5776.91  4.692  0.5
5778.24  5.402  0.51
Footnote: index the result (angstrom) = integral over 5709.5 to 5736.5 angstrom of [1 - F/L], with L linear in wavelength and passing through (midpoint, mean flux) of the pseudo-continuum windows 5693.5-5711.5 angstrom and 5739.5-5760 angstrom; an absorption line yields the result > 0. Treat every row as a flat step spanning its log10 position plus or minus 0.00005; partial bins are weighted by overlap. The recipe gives -1.4 angstrom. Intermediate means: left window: 5.08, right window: 5.28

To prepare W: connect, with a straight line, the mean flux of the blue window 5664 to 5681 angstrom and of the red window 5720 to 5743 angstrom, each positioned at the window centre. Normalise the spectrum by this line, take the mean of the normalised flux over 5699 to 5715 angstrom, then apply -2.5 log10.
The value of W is 0.04 mag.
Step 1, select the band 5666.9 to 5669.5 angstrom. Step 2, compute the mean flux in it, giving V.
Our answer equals 4.67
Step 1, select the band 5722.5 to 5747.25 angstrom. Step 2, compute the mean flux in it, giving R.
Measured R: 5.36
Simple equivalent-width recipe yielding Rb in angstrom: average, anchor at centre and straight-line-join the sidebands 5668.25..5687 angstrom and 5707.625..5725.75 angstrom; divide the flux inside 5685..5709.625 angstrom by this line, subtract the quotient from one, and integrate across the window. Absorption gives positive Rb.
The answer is 0.4 angstrom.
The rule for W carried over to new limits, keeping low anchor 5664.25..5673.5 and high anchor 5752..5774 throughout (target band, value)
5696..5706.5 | 0.01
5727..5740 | -0.05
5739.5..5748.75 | -0.06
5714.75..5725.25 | -0.08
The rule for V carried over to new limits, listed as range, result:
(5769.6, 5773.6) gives 5.33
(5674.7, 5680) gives 4.92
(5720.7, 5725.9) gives 5.55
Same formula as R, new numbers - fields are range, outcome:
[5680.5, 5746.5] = 5.3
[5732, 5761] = 5.32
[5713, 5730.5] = 5.4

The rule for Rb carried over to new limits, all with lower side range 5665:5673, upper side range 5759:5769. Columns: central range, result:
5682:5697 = -1.04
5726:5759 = -0.59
